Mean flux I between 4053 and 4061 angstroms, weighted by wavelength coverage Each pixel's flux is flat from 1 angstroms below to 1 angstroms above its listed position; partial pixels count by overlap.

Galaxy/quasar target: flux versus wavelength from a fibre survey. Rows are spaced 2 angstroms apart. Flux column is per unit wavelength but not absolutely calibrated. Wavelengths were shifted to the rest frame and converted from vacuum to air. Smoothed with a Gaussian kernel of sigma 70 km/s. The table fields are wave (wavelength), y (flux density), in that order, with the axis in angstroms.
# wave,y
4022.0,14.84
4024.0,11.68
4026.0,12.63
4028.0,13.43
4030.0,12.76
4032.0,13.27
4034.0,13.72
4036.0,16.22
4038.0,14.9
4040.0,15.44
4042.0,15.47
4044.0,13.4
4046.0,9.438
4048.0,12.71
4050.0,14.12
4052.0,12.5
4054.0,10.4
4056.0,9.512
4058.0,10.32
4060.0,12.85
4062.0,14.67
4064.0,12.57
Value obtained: 10.8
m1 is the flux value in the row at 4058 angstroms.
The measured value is 10.32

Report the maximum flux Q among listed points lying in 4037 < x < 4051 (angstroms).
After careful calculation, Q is 15.47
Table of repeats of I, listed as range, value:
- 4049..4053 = 13.3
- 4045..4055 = 11.8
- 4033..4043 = 15.2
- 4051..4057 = 10.8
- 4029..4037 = 14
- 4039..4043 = 15.5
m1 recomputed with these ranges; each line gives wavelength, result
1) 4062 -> 14.67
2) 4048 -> 12.71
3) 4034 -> 13.72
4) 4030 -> 12.76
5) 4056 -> 9.512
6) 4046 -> 9.438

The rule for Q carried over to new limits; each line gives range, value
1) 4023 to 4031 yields 13.43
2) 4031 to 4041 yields 16.22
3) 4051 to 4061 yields 12.85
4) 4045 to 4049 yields 12.71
